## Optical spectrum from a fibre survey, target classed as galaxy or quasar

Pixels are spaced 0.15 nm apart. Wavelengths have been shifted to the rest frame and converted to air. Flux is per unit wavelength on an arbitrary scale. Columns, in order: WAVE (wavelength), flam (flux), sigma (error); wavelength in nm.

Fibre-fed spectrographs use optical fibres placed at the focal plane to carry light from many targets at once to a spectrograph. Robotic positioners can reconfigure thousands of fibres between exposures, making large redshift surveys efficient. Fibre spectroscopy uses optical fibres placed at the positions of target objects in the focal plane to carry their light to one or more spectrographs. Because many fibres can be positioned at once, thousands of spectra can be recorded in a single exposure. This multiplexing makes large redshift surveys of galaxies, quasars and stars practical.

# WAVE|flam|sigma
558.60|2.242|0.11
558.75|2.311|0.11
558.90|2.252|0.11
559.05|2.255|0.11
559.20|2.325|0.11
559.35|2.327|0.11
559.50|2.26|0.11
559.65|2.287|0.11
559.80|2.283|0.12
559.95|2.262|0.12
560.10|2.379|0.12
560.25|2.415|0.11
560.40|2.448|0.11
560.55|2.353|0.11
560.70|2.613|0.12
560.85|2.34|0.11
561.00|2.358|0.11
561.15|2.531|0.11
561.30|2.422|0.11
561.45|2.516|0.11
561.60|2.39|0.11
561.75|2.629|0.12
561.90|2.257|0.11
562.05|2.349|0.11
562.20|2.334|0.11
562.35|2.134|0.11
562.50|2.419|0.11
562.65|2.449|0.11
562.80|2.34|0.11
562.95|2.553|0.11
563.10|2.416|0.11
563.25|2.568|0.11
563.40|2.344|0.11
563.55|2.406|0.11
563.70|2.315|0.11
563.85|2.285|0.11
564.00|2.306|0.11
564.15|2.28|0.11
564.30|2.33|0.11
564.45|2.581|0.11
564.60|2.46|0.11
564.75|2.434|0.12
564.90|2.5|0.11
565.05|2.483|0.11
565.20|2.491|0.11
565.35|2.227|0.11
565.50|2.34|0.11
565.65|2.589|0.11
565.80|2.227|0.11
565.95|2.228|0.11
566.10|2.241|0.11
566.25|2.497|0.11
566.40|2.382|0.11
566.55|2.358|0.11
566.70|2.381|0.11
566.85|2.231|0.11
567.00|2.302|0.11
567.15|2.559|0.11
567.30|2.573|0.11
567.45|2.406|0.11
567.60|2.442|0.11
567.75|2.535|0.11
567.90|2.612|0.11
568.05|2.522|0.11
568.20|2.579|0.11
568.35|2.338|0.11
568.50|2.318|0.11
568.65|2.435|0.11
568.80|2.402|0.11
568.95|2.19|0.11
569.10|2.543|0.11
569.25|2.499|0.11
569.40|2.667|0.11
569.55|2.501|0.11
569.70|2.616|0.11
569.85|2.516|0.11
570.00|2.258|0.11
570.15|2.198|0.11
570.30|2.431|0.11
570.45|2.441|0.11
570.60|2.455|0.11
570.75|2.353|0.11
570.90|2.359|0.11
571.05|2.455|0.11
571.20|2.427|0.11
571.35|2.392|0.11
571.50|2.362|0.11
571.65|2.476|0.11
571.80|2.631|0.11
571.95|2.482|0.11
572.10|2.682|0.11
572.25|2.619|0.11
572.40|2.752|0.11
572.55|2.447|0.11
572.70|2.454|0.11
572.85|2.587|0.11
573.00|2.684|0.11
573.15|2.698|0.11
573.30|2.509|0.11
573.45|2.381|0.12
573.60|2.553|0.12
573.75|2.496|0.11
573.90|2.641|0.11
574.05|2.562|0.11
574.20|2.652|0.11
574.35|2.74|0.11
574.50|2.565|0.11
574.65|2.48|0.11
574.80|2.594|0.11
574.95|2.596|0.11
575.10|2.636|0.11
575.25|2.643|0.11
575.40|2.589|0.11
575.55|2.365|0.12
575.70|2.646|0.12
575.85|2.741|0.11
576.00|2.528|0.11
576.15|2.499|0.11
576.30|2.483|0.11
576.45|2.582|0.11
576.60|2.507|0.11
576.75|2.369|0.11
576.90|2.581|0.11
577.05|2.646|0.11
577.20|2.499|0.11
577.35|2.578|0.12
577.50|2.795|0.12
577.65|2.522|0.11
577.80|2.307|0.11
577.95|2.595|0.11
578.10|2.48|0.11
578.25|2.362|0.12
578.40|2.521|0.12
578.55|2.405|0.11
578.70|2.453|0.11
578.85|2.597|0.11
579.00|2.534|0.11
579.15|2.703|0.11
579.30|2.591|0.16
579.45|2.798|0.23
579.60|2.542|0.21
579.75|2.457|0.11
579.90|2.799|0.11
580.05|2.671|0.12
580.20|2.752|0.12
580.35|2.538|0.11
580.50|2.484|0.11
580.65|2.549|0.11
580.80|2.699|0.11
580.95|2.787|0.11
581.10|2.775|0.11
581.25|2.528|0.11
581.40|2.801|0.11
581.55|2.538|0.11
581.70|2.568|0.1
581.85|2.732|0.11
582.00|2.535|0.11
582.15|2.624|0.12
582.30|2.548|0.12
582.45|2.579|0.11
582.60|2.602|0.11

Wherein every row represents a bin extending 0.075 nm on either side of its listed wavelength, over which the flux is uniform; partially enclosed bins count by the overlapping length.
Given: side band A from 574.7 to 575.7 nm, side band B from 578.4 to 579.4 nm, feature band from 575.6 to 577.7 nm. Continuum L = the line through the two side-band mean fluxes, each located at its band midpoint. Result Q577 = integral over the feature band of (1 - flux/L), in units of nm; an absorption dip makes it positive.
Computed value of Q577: 0.00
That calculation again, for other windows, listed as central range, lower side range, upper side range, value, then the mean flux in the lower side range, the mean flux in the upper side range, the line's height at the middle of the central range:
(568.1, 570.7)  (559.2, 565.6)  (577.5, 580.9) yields 0.032 nm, 2.39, 2.57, 2.46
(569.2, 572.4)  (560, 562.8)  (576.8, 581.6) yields 0.036 nm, 2.4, 2.59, 2.5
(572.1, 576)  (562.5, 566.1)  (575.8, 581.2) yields -0.105 nm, 2.4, 2.57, 2.52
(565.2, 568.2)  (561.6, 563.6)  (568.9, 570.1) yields 0.042 nm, 2.4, 2.47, 2.44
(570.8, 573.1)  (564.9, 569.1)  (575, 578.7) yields -0.045 nm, 2.41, 2.54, 2.47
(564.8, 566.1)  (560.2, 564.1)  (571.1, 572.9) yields 0.035 nm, 2.4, 2.52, 2.44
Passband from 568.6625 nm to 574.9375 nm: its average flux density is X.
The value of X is 2.51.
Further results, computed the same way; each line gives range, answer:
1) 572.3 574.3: 2.57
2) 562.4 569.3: 2.41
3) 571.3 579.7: 2.56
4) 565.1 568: 2.4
